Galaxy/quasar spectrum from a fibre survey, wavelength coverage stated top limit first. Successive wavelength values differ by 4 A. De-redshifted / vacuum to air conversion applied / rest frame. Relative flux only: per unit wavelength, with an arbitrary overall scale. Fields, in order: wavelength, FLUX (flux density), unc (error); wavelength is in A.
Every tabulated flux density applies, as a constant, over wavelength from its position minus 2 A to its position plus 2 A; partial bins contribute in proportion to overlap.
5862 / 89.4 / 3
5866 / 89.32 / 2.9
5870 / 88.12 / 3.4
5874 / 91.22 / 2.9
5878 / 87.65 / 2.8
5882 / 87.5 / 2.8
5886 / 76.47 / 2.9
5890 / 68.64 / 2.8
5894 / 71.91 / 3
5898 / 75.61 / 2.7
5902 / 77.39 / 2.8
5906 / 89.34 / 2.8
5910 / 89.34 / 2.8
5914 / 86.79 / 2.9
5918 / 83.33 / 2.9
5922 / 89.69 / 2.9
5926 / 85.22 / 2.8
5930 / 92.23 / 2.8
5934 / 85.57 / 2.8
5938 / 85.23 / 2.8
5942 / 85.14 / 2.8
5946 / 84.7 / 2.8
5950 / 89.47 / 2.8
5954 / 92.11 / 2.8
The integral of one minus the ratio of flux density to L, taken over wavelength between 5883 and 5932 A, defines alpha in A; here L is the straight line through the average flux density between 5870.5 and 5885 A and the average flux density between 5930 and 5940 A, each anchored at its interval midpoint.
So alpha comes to 2.8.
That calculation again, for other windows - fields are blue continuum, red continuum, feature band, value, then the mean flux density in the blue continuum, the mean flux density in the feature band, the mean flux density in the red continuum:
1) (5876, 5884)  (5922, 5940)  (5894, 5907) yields 1.30 A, 87.6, 78.8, 87.4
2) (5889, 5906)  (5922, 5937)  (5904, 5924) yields -1.45 A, 75.5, 87.7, 87.8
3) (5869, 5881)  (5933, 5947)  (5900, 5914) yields 0.24 A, 88.9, 85.6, 85.2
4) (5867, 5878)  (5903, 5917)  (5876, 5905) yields 3.31 A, 89.3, 78.3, 87.3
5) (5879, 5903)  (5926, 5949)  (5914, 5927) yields -0.52 A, 76.7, 86.3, 86.6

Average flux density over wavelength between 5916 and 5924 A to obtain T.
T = 86.5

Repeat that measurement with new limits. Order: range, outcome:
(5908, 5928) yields 86.9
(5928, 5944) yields 87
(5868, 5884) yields 88.6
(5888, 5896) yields 70.3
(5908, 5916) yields 88.1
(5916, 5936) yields 87.2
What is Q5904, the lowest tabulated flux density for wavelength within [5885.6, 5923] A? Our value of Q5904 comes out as 68.64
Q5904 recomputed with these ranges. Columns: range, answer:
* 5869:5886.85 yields 76.47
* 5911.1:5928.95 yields 83.33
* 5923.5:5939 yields 85.22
